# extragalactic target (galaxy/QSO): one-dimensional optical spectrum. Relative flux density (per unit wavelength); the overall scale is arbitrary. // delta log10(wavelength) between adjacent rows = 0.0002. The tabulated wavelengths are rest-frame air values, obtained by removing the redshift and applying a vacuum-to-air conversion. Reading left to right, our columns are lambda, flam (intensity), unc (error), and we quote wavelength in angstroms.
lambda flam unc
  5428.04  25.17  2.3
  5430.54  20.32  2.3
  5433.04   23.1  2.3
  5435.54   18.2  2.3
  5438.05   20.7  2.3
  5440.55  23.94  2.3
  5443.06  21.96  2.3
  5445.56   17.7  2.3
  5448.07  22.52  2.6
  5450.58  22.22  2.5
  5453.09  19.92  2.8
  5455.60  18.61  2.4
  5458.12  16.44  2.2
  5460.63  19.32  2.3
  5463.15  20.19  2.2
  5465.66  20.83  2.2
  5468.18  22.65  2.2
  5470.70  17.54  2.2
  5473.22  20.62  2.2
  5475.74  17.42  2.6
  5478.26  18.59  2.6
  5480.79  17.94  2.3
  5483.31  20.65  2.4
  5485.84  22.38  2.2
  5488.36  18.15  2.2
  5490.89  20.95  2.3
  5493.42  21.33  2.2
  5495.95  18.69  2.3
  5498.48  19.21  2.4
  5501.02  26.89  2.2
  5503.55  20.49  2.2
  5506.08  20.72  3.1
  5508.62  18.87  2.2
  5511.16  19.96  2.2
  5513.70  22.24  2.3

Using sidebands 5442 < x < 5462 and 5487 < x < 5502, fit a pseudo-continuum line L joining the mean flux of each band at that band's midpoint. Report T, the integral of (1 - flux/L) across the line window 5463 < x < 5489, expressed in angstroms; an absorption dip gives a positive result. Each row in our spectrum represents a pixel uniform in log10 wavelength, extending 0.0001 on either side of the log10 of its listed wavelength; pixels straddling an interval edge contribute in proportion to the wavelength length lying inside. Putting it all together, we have 0.8 angstroms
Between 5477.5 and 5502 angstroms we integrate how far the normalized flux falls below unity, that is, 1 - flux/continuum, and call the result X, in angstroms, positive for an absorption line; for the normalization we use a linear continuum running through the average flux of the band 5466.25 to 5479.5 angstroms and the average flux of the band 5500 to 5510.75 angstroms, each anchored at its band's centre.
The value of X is 0.1 angstroms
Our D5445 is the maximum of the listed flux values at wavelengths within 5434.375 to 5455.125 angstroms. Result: 23.94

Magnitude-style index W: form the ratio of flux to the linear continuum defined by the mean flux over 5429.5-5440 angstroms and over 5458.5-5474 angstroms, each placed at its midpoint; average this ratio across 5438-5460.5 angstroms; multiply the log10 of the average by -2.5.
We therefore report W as 0.00 mag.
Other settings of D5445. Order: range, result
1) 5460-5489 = 22.65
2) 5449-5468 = 22.22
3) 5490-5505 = 26.89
